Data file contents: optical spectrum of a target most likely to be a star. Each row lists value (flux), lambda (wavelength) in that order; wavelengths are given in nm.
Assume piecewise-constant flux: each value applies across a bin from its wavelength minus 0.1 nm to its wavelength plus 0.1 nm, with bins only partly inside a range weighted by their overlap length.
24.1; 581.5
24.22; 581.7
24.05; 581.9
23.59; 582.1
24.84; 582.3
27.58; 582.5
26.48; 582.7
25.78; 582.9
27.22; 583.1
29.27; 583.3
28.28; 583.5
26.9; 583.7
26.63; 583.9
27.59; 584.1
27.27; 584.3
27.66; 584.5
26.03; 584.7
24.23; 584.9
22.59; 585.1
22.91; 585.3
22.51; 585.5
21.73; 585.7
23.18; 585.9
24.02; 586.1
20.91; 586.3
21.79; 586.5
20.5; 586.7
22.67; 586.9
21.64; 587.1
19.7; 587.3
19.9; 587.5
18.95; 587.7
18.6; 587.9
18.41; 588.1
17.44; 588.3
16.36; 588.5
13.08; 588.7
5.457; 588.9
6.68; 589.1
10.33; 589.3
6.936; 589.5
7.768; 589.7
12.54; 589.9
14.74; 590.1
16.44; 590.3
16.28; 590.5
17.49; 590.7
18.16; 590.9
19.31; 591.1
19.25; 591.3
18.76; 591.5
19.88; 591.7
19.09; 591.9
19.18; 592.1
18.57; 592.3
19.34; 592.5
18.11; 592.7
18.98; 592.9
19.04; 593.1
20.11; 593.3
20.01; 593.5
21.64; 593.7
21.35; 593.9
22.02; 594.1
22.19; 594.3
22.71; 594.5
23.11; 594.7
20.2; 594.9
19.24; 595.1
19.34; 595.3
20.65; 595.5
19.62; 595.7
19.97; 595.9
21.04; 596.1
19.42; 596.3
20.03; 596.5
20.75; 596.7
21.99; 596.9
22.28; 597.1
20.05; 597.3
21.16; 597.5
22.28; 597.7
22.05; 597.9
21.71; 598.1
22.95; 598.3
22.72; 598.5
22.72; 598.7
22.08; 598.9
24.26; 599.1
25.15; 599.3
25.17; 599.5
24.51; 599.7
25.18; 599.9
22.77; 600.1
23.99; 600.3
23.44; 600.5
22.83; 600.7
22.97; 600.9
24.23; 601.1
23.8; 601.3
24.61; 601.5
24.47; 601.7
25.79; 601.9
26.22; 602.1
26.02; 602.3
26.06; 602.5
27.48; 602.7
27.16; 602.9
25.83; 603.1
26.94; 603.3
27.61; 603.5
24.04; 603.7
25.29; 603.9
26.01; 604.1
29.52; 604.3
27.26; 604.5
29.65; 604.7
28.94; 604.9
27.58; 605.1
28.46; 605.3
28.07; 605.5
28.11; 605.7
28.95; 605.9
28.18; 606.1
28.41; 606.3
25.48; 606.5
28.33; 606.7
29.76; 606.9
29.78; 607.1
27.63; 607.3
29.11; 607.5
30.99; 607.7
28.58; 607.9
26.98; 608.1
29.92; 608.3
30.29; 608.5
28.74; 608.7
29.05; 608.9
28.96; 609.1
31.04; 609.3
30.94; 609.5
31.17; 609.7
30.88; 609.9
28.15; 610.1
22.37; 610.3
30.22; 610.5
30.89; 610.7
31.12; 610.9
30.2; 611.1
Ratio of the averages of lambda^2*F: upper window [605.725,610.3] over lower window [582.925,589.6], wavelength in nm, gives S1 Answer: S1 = 1.50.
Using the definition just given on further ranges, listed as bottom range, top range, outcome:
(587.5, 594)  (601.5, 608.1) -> 1.74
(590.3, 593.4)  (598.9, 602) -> 1.33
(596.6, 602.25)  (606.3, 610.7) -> 1.28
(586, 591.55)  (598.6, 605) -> 1.60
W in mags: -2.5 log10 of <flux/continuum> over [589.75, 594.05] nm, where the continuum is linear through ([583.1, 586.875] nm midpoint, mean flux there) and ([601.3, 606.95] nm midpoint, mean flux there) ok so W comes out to 0.357 mag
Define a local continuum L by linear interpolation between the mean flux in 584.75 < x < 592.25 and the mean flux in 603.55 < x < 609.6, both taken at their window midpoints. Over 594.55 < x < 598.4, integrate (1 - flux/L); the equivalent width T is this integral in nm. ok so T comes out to 0.27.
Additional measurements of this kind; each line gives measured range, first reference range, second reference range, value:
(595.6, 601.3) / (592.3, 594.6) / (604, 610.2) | 0.267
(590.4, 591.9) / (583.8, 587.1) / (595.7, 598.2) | 0.263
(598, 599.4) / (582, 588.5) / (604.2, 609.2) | 0.192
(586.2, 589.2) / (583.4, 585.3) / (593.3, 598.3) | 0.883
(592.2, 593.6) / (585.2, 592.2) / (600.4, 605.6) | 0.062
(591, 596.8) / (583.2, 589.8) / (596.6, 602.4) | 0.509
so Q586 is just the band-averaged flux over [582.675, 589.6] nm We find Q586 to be 21.1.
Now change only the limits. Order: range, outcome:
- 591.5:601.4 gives 21.5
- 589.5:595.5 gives 18.6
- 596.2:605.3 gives 24.4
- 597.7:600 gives 23.4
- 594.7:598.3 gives 20.8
